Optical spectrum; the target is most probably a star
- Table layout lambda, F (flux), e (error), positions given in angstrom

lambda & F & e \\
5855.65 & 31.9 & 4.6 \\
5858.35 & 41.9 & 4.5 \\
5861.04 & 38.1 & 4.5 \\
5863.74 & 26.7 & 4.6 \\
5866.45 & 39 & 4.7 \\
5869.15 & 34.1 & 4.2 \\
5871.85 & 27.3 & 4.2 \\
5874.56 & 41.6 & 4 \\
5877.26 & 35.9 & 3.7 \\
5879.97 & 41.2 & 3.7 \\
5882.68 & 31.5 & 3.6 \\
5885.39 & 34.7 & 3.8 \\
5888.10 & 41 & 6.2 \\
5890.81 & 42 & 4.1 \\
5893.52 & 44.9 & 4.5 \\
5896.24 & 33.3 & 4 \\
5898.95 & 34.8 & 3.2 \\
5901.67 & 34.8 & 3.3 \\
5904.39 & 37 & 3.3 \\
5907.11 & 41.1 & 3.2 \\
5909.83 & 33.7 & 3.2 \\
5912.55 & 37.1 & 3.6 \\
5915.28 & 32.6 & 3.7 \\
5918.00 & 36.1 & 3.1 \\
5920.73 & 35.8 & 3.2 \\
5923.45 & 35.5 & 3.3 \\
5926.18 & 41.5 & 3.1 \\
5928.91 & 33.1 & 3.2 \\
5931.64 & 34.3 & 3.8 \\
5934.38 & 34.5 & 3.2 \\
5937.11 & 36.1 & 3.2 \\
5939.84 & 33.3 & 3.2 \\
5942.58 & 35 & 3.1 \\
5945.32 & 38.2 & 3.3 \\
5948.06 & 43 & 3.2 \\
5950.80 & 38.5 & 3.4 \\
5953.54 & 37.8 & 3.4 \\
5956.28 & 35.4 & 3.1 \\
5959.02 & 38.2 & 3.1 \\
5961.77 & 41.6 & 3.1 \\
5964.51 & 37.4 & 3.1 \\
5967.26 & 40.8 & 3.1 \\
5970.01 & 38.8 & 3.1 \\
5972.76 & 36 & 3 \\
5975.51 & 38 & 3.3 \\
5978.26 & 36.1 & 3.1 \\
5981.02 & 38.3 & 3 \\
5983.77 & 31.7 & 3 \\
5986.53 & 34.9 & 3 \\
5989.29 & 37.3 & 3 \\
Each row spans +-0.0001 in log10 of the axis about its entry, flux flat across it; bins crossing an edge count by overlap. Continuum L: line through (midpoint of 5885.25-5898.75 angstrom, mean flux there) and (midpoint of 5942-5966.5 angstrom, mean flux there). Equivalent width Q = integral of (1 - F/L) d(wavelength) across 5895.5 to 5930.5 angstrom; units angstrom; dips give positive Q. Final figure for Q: 2.76 angstrom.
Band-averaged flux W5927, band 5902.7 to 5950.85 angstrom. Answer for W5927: 36.4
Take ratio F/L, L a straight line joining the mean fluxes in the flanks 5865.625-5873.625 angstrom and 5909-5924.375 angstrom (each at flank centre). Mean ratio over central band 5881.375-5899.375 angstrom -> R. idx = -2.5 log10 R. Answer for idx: -0.10 mag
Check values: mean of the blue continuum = 33.5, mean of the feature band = 37.6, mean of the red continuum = 35.2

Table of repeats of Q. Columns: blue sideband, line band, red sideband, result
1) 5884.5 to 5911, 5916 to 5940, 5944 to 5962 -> 1.71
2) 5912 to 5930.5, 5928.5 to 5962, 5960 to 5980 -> 0.30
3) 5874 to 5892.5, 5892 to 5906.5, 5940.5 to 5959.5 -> 0.35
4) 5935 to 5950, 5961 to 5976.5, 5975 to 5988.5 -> -1.08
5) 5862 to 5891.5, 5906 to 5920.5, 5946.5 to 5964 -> 0.50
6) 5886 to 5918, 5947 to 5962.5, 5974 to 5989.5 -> -1.05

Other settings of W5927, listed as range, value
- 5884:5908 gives 38.1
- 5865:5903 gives 36.8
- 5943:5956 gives 38.7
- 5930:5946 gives 35.1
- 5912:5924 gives 35.3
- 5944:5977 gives 38.6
